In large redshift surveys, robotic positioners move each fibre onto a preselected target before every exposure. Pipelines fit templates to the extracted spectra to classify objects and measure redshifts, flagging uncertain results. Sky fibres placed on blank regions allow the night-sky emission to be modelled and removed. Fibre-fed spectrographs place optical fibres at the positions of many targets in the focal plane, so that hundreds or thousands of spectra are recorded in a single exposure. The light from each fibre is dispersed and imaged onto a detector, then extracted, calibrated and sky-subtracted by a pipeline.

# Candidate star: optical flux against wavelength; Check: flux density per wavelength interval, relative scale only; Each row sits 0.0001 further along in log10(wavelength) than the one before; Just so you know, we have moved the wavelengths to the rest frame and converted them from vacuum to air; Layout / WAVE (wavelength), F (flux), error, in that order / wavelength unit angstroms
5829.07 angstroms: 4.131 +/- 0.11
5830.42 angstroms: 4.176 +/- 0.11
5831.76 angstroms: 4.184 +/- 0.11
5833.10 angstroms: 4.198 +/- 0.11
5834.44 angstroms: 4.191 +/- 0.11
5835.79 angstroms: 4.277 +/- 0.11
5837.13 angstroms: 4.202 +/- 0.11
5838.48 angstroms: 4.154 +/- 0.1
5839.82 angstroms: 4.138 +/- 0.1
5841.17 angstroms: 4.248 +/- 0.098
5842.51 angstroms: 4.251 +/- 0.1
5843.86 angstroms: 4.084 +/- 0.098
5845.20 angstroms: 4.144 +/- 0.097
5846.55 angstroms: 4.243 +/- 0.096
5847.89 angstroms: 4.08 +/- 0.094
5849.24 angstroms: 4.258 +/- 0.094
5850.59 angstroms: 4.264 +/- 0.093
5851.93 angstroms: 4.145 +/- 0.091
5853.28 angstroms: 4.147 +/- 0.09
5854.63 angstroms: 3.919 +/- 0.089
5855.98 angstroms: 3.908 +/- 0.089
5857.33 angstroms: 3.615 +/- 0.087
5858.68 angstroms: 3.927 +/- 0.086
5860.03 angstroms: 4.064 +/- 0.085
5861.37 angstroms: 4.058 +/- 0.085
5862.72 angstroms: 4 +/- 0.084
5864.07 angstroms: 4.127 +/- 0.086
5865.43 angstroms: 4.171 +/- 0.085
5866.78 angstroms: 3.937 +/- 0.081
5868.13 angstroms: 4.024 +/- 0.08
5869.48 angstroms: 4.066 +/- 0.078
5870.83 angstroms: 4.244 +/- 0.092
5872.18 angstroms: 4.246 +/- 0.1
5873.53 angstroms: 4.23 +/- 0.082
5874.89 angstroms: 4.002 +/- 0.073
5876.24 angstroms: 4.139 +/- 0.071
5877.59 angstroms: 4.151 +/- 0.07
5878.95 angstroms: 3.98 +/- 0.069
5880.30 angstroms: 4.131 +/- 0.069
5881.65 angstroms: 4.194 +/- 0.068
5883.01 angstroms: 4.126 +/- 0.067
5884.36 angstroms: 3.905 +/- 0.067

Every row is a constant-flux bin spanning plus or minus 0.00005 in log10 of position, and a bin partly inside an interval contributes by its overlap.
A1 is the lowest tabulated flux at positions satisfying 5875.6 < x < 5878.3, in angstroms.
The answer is 4.139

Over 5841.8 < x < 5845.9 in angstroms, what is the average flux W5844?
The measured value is 4.16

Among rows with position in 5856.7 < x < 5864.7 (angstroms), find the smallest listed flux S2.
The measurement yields 3.615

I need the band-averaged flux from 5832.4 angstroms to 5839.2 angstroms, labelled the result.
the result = 4.21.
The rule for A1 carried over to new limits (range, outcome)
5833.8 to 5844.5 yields 4.084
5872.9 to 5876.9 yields 4.002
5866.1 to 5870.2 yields 3.937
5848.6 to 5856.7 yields 3.908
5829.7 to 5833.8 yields 4.176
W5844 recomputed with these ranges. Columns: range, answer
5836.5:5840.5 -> 4.16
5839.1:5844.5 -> 4.18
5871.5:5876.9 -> 4.15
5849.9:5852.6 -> 4.21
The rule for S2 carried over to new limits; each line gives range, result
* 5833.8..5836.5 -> 4.191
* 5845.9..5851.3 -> 4.08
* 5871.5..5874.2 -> 4.23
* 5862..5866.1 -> 4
